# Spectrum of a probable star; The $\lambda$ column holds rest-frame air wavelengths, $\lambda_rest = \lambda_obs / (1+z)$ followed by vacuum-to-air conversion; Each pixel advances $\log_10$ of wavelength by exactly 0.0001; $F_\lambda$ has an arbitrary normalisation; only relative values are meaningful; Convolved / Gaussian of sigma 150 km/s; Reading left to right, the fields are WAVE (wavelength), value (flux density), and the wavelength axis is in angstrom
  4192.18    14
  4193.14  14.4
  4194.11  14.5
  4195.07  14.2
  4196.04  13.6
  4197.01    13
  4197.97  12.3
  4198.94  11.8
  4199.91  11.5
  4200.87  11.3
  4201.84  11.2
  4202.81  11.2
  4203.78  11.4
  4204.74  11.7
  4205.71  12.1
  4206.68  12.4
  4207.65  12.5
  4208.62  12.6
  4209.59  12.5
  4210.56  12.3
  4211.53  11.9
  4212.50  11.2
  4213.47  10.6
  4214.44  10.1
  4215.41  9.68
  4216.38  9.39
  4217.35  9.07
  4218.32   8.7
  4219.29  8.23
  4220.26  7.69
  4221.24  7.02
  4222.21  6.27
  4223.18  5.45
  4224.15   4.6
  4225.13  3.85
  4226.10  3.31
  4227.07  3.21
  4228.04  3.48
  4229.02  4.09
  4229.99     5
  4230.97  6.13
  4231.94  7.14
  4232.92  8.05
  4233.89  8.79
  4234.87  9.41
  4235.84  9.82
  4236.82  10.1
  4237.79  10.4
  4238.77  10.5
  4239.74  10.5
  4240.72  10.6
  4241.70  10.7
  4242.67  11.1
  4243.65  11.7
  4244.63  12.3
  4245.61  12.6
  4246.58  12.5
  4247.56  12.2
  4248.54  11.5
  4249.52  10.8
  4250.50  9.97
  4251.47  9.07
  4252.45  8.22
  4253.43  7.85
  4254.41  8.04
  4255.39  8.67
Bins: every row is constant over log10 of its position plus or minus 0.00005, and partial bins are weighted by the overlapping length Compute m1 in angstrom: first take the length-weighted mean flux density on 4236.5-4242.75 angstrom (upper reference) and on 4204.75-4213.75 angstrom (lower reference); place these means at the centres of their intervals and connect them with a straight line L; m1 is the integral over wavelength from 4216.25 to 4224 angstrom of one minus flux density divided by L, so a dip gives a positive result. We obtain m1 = 2.7 angstrom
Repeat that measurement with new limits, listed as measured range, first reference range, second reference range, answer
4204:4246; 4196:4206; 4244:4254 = 8.3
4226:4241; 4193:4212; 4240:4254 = 4.8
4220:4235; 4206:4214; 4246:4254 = 7.3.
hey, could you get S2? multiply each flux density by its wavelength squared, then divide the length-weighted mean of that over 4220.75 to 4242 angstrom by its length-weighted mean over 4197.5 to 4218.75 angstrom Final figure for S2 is 0.65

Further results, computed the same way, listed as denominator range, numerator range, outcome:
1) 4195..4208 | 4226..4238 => 0.58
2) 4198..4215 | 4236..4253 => 0.95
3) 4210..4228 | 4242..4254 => 1.40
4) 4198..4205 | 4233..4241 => 0.88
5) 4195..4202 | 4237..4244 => 0.89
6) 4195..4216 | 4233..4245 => 0.89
